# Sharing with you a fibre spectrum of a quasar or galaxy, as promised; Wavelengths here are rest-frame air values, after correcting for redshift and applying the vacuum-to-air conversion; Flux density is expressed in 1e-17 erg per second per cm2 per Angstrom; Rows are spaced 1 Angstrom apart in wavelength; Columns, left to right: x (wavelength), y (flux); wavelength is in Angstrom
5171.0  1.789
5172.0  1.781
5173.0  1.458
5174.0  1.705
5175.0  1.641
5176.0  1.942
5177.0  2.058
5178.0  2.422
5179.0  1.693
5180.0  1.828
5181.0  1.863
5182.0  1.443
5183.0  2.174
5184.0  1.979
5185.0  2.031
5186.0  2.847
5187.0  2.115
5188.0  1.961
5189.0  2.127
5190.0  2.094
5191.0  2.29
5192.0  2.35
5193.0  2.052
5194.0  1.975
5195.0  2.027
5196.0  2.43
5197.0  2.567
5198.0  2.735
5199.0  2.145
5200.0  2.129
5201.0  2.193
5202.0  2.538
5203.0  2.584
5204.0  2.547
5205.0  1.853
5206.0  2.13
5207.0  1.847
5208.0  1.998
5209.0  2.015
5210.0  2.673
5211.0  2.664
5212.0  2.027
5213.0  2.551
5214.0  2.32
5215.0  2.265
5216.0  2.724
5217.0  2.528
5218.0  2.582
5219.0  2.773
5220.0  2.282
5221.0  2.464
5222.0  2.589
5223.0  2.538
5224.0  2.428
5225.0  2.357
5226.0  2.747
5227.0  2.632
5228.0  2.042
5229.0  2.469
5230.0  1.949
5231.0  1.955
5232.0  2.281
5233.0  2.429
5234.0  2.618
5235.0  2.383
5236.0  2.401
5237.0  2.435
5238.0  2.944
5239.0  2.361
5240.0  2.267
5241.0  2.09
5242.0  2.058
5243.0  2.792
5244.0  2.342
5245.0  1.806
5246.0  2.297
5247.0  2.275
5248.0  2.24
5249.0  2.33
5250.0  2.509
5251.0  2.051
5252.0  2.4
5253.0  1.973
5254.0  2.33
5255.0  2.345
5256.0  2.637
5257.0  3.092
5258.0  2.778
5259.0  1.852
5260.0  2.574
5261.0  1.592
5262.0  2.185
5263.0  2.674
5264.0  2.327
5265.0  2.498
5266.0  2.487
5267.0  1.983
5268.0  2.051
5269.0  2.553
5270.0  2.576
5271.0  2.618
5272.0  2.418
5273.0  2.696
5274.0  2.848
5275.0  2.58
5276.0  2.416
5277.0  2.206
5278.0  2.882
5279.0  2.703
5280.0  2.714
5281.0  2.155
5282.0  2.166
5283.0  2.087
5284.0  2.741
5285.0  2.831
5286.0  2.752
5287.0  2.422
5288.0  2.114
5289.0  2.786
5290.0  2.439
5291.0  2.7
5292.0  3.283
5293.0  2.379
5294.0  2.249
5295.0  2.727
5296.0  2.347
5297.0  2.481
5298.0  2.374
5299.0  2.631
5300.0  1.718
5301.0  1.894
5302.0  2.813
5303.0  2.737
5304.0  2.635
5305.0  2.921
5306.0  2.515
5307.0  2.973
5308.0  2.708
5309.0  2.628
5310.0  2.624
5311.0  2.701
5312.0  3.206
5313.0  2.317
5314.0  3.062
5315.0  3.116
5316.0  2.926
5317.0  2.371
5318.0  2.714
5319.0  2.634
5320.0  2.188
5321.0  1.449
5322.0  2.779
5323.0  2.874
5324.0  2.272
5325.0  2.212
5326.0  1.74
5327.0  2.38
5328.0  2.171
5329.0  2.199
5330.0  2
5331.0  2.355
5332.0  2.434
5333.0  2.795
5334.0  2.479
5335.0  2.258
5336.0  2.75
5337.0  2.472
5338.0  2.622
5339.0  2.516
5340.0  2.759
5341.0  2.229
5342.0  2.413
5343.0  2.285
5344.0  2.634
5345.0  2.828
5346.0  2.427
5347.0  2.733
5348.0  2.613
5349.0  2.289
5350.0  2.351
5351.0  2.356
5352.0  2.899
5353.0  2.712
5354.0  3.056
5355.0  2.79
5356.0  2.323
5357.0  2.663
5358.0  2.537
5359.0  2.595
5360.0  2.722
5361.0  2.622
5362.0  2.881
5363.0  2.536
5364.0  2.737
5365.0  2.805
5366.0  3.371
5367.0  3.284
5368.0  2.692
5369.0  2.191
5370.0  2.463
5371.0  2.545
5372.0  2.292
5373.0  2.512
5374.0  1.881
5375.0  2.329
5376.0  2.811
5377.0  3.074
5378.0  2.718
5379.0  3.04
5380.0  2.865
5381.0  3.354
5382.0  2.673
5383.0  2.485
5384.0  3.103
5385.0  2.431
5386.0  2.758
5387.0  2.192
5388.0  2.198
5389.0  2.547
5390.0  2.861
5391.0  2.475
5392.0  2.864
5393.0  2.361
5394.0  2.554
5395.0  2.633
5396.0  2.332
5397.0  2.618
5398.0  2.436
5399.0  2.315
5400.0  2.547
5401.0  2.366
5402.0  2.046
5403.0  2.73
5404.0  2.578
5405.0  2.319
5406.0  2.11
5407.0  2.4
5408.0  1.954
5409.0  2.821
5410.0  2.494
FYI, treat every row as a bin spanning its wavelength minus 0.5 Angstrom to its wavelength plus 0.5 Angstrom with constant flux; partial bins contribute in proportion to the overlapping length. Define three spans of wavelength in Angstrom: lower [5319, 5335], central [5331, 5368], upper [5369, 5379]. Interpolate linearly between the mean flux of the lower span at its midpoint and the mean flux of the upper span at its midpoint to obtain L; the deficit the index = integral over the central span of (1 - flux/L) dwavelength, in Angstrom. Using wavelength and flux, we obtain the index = -3.4 Angstrom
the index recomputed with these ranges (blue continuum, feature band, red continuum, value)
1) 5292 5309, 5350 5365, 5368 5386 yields -0.3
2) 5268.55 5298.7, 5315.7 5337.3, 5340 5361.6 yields 1.6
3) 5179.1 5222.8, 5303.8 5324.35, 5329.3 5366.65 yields -1.1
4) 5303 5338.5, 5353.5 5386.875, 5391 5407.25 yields -2.9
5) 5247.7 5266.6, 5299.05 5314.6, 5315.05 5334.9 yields -1.7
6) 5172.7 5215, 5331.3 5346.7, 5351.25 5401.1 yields 0.1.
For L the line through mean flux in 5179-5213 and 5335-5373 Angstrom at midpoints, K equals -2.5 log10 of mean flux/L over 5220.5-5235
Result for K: -0.06 mag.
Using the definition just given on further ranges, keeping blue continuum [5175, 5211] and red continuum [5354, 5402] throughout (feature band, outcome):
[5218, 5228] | -0.13 mag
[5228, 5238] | -0.04 mag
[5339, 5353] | 0.01 mag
